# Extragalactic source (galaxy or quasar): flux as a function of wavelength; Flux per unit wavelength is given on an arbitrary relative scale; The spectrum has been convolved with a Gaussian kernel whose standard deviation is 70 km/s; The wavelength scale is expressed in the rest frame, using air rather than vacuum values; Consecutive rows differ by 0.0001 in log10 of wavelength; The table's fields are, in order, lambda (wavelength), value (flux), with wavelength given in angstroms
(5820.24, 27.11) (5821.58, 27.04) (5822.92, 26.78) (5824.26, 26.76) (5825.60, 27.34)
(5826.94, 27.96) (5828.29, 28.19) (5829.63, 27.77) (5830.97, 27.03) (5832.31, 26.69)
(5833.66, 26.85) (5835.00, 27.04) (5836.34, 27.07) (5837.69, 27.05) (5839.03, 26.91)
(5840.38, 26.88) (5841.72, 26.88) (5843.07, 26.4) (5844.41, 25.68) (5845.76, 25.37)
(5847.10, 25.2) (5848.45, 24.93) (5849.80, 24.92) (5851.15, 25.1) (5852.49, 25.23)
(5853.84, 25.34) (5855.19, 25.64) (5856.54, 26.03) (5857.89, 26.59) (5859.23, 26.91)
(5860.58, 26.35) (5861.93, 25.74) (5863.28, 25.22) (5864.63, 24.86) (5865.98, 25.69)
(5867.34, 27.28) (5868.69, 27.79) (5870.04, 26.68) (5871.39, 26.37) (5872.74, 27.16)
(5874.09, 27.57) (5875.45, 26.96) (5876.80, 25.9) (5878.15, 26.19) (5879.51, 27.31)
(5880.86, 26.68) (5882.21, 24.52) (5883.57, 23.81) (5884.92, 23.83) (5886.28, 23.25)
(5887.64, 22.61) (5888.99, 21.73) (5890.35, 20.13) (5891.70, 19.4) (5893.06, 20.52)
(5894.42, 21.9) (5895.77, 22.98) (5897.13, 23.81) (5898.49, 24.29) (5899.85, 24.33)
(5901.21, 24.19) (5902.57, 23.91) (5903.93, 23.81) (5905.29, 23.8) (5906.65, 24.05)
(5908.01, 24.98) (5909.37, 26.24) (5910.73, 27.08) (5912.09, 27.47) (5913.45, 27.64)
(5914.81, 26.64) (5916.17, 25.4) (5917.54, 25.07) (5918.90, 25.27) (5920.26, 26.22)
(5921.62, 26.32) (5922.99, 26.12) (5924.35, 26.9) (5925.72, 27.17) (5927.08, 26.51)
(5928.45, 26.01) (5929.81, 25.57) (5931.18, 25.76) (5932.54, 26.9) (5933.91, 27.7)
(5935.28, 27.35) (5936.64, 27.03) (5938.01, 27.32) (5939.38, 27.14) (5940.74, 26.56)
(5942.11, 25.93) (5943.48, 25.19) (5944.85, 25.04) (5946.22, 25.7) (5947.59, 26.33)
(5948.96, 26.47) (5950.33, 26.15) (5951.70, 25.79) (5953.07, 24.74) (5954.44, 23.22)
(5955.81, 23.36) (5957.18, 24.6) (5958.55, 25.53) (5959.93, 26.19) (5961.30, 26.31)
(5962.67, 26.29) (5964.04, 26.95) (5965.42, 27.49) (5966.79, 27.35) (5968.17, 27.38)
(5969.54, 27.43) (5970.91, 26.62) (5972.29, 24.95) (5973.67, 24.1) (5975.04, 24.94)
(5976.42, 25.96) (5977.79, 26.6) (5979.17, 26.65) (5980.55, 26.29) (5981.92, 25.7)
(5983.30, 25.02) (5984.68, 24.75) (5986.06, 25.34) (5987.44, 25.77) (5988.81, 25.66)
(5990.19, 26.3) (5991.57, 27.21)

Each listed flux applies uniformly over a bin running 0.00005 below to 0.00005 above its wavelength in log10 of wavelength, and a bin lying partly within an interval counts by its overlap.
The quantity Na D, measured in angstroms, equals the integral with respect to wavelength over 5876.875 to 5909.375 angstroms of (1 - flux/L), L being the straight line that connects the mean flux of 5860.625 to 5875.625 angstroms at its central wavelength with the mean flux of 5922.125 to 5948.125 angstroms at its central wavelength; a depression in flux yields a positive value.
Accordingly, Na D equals 3.4 angstroms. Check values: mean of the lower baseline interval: 26.4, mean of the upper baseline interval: 26.4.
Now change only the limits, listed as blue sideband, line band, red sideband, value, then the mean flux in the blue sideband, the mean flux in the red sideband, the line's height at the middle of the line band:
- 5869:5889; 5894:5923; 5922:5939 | 1.25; 25.5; 26.7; 26.2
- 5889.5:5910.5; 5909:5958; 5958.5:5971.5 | -2.02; 23.3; 26.8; 25.1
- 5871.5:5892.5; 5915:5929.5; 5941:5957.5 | -0.67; 24.5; 25.3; 25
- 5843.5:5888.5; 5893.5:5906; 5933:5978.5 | 1.08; 25.7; 26.1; 25.8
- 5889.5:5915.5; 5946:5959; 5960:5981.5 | 0.29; 24.1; 26.4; 25.7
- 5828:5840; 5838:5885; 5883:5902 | -2.00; 27.1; 22.6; 25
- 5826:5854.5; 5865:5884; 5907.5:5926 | -0.04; 26.4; 26.3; 26.4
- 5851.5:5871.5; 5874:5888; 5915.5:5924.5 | 0.38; 26.1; 25.8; 26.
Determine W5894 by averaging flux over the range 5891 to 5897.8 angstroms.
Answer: 21.7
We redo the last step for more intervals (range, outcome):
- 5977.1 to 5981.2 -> 26.5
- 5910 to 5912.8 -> 27.3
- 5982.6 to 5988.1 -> 25.2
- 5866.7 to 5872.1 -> 27.1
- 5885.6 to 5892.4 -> 21.4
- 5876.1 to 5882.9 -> 26.1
